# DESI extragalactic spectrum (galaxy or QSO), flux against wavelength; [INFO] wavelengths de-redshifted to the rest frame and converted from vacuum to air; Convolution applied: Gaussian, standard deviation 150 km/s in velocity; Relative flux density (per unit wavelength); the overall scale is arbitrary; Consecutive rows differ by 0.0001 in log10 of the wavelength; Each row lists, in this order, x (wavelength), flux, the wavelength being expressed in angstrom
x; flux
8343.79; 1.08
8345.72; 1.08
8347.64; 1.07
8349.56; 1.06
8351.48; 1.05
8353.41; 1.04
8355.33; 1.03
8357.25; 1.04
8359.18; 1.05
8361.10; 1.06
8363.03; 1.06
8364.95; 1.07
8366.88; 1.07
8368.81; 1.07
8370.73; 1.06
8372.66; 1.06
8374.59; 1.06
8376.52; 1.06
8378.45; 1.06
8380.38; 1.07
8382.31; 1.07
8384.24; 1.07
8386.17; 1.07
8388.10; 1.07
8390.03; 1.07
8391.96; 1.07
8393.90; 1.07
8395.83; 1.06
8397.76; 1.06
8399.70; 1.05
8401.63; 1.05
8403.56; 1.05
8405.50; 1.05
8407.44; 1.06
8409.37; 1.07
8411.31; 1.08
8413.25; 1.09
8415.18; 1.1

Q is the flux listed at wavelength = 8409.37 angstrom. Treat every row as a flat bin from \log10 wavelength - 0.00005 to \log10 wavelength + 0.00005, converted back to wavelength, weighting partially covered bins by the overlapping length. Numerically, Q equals 1.07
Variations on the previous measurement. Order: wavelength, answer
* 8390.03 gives 1.07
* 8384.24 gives 1.07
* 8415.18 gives 1.1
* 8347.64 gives 1.07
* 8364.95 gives 1.07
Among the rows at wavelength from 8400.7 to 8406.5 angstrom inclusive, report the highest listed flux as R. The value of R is 1.05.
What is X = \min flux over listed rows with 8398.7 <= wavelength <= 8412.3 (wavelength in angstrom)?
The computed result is 1.05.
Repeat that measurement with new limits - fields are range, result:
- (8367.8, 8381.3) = 1.06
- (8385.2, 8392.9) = 1.07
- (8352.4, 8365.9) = 1.03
